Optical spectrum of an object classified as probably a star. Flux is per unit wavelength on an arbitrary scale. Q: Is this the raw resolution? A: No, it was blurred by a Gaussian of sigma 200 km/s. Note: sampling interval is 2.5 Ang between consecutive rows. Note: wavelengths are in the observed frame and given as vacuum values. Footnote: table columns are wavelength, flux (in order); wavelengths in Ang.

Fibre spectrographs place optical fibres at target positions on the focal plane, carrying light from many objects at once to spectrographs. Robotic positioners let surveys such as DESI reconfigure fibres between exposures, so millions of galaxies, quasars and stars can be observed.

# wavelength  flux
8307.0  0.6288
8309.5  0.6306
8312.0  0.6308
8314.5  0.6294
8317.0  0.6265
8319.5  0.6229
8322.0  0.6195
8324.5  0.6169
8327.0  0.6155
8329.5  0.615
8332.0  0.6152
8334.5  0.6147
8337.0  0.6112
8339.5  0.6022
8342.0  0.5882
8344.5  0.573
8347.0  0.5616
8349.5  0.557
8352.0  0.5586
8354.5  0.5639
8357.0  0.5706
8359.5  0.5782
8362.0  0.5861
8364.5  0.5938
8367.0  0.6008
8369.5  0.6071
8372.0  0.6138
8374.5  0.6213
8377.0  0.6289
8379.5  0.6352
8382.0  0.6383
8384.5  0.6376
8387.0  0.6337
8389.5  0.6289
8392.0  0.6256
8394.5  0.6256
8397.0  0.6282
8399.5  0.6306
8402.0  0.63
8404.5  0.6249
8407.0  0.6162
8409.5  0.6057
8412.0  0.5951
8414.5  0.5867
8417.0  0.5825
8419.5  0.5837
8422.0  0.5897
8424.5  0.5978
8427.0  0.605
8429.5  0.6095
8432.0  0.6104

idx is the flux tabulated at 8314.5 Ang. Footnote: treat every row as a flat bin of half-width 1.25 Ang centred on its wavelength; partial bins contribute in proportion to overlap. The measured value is 0.6294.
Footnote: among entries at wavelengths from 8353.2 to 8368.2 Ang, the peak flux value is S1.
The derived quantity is 0.6008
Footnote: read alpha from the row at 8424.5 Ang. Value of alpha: 0.5978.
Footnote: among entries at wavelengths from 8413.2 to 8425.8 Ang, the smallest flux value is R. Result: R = 0.5825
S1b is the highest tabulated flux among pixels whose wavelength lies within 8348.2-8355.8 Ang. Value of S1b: 0.5639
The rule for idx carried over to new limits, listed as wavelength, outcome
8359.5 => 0.5782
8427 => 0.605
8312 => 0.6308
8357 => 0.5706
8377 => 0.6289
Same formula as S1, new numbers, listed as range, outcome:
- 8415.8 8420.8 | 0.5837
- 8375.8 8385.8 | 0.6383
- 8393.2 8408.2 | 0.6306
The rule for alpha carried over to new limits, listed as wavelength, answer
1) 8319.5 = 0.6229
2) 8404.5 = 0.6249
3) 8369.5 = 0.6071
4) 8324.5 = 0.6169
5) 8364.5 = 0.5938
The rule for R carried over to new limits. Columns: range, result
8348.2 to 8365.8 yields 0.557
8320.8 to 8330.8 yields 0.615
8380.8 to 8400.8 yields 0.6256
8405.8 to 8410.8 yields 0.6057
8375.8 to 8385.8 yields 0.6289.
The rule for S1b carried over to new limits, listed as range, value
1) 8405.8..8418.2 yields 0.6162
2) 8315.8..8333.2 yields 0.6265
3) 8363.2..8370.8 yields 0.6071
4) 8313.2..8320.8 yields 0.6294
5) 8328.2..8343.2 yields 0.6152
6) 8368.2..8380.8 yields 0.6352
